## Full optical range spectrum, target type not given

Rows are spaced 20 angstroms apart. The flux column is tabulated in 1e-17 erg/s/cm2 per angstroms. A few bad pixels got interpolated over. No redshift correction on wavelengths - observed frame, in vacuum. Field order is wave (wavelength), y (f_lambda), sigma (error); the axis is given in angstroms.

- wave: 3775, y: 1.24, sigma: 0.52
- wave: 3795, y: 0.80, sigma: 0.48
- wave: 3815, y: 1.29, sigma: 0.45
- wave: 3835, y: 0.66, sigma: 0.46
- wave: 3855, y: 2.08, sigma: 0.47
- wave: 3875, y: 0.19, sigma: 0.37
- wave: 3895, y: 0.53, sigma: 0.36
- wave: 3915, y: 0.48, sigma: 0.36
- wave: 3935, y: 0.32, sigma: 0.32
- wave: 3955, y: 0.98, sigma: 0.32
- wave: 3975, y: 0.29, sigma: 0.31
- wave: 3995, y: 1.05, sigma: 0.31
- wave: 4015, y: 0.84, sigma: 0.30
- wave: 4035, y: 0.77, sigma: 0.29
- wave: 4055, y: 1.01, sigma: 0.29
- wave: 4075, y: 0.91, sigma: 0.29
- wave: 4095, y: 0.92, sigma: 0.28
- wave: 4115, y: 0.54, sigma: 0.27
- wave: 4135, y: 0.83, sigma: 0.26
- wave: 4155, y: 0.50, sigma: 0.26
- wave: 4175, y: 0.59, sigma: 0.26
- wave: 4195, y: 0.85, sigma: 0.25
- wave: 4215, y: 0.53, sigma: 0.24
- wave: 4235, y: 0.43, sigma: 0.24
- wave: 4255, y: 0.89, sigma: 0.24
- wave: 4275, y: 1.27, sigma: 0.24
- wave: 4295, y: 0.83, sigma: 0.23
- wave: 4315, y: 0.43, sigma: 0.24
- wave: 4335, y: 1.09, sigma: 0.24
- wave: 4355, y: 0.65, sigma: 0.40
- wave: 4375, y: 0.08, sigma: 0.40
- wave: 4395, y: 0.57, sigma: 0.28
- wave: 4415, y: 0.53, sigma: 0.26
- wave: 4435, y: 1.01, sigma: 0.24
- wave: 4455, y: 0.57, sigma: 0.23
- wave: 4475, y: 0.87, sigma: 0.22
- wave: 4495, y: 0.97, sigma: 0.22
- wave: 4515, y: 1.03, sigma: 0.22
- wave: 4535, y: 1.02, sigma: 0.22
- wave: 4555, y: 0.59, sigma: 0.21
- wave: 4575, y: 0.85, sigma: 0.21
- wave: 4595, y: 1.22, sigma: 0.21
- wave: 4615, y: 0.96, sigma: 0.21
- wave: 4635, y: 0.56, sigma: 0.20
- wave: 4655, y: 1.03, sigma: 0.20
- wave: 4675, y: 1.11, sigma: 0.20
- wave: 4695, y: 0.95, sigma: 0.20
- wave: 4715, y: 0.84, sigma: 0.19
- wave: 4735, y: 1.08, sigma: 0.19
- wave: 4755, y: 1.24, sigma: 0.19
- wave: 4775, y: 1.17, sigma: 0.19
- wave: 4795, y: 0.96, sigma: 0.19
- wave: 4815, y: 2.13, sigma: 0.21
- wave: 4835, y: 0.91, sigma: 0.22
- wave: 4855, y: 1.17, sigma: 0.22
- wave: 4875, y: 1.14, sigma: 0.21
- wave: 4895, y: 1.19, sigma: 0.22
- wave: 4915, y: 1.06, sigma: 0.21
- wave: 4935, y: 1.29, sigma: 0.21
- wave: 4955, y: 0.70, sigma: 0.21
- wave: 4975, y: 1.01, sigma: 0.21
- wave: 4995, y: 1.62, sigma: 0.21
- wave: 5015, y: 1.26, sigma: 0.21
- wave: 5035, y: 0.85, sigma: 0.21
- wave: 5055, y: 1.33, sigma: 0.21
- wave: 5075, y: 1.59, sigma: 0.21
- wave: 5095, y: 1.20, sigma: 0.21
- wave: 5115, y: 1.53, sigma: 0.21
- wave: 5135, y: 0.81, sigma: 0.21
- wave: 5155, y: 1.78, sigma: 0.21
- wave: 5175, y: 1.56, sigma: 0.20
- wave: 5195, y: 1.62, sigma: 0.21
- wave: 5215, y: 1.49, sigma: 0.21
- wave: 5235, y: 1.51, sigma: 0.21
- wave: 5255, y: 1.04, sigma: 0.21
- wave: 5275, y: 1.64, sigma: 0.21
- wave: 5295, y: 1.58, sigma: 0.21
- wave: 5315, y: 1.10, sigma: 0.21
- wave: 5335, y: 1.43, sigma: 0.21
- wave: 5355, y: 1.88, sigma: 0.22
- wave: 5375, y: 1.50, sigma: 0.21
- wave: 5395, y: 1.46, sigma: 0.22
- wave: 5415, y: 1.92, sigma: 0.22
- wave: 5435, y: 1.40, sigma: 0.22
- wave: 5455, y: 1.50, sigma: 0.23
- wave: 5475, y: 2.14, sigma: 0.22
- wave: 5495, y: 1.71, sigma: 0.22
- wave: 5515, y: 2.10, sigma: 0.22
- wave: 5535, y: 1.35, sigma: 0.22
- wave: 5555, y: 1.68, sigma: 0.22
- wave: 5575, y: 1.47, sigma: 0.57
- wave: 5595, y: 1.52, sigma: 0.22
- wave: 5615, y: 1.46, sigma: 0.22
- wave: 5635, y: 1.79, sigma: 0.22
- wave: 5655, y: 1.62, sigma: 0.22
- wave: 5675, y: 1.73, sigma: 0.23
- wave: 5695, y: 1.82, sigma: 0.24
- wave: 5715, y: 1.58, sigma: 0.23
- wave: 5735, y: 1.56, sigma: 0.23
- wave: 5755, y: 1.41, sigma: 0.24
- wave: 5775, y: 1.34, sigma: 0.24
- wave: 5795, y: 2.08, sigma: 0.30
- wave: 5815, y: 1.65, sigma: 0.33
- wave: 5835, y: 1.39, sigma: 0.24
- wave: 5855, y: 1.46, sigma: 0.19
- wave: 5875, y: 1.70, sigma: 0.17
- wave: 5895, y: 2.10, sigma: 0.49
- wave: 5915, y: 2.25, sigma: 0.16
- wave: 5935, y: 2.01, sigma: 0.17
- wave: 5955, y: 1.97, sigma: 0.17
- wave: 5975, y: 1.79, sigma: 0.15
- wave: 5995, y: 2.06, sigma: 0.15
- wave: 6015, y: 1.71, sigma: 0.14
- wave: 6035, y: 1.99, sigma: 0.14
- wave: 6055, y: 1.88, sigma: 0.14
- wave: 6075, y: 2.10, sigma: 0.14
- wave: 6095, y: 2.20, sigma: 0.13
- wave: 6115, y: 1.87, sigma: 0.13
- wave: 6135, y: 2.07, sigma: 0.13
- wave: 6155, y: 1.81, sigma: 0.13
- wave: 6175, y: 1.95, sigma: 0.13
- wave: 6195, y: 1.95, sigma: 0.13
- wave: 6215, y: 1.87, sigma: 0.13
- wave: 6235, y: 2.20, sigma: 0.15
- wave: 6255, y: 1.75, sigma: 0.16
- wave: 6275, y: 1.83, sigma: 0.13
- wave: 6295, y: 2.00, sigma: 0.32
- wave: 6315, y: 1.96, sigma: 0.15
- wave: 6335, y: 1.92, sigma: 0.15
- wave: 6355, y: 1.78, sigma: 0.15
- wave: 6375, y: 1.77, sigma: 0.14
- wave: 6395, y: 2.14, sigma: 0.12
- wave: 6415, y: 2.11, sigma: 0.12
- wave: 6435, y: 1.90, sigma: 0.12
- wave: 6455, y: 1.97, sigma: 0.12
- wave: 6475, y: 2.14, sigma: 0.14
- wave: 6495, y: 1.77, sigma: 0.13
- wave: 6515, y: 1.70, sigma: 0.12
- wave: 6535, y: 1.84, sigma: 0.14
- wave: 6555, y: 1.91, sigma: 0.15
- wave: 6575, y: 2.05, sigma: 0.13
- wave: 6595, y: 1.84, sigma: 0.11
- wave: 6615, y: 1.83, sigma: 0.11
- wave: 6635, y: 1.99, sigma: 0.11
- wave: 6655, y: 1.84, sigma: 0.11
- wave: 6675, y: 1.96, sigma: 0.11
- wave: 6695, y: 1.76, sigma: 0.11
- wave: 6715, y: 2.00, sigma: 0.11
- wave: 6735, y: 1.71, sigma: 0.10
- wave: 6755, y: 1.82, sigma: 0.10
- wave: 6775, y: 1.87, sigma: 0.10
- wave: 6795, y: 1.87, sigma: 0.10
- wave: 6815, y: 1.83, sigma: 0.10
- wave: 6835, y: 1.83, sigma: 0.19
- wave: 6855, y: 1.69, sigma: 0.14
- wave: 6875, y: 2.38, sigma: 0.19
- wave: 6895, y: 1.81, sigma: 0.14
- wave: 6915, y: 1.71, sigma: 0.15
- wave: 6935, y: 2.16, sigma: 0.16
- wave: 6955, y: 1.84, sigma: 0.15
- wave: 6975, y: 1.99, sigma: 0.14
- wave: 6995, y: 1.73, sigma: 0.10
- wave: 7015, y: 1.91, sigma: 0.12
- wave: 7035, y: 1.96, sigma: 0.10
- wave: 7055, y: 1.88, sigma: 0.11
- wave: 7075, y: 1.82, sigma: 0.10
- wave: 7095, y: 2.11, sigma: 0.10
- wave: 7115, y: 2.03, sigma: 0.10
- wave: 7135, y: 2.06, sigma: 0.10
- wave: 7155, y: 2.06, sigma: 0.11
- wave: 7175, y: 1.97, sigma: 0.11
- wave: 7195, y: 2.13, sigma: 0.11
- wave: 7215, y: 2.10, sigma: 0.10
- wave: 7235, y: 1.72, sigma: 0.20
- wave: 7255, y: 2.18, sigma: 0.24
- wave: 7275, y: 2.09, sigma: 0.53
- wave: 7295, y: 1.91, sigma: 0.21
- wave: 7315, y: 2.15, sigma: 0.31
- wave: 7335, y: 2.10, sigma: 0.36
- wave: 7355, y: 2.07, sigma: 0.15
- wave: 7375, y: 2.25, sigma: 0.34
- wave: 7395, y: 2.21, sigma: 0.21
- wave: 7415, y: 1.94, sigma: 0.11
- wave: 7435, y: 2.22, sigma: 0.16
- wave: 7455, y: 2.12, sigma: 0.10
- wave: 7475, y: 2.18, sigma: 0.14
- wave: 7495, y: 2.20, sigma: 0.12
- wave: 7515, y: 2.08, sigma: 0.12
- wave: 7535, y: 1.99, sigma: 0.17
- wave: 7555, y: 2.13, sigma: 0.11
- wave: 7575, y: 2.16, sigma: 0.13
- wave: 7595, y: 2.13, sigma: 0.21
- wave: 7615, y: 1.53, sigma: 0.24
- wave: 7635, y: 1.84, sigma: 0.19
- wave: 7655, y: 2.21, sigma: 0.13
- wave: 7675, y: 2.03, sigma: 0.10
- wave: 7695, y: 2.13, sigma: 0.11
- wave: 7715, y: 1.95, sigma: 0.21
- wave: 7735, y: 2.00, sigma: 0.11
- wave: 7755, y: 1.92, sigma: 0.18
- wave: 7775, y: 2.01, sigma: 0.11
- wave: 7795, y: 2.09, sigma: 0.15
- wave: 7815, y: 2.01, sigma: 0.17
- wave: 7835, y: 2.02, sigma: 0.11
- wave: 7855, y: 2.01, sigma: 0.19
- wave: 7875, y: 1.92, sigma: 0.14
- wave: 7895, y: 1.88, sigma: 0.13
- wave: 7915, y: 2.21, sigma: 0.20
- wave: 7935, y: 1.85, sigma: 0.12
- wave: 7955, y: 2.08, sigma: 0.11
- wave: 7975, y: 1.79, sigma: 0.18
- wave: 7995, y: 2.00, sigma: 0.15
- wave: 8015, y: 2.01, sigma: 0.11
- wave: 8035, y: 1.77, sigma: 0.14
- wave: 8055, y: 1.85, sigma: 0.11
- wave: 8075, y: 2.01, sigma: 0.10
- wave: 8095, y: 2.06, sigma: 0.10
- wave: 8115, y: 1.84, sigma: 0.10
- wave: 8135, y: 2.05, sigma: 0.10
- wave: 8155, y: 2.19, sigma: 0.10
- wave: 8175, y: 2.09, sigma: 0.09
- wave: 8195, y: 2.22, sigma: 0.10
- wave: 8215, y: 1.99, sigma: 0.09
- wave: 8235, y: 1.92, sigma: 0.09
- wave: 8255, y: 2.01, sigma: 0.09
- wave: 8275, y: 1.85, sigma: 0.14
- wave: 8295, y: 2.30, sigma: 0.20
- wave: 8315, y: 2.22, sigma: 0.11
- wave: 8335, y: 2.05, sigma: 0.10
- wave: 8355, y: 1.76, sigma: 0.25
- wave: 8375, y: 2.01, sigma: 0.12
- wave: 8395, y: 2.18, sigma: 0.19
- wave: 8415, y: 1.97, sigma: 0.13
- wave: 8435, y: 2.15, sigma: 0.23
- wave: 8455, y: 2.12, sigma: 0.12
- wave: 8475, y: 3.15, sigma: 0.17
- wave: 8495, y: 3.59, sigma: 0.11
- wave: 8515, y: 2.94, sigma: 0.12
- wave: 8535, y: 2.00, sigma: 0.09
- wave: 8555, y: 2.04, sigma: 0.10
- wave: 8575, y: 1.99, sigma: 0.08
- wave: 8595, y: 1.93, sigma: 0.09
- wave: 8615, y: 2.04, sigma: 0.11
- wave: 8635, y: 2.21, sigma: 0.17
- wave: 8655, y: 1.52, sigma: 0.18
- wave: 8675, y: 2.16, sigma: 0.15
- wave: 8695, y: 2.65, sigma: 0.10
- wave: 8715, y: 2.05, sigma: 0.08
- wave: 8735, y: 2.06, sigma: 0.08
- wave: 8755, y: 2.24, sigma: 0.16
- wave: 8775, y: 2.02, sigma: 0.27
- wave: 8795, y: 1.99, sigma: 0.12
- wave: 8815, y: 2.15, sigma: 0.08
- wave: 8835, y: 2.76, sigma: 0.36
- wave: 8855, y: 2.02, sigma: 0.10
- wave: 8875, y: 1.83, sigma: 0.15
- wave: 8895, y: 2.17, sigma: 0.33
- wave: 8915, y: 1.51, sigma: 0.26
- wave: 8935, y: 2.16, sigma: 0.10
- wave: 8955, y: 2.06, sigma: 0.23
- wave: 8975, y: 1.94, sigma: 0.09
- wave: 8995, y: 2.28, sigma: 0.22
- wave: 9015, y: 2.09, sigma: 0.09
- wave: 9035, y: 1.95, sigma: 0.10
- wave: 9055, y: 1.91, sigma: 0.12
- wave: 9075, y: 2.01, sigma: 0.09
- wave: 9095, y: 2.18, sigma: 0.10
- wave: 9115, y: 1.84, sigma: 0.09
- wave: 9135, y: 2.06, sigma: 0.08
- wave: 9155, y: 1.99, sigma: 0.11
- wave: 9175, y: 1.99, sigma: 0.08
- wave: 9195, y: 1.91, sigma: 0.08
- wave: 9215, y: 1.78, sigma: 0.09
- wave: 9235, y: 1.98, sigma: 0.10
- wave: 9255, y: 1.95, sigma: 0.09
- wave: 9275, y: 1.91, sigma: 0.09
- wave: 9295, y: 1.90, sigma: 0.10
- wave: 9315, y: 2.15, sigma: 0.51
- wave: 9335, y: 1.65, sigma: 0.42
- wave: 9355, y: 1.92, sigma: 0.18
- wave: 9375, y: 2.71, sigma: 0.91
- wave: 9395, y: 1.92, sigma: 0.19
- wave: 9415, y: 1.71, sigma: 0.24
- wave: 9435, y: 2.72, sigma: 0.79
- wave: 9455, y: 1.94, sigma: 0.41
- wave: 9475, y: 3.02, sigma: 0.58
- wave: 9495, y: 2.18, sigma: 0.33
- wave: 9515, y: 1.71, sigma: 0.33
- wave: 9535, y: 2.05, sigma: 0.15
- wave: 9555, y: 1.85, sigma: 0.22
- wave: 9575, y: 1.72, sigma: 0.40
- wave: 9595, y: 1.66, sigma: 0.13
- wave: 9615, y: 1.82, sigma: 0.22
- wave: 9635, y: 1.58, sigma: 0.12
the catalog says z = 0.293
